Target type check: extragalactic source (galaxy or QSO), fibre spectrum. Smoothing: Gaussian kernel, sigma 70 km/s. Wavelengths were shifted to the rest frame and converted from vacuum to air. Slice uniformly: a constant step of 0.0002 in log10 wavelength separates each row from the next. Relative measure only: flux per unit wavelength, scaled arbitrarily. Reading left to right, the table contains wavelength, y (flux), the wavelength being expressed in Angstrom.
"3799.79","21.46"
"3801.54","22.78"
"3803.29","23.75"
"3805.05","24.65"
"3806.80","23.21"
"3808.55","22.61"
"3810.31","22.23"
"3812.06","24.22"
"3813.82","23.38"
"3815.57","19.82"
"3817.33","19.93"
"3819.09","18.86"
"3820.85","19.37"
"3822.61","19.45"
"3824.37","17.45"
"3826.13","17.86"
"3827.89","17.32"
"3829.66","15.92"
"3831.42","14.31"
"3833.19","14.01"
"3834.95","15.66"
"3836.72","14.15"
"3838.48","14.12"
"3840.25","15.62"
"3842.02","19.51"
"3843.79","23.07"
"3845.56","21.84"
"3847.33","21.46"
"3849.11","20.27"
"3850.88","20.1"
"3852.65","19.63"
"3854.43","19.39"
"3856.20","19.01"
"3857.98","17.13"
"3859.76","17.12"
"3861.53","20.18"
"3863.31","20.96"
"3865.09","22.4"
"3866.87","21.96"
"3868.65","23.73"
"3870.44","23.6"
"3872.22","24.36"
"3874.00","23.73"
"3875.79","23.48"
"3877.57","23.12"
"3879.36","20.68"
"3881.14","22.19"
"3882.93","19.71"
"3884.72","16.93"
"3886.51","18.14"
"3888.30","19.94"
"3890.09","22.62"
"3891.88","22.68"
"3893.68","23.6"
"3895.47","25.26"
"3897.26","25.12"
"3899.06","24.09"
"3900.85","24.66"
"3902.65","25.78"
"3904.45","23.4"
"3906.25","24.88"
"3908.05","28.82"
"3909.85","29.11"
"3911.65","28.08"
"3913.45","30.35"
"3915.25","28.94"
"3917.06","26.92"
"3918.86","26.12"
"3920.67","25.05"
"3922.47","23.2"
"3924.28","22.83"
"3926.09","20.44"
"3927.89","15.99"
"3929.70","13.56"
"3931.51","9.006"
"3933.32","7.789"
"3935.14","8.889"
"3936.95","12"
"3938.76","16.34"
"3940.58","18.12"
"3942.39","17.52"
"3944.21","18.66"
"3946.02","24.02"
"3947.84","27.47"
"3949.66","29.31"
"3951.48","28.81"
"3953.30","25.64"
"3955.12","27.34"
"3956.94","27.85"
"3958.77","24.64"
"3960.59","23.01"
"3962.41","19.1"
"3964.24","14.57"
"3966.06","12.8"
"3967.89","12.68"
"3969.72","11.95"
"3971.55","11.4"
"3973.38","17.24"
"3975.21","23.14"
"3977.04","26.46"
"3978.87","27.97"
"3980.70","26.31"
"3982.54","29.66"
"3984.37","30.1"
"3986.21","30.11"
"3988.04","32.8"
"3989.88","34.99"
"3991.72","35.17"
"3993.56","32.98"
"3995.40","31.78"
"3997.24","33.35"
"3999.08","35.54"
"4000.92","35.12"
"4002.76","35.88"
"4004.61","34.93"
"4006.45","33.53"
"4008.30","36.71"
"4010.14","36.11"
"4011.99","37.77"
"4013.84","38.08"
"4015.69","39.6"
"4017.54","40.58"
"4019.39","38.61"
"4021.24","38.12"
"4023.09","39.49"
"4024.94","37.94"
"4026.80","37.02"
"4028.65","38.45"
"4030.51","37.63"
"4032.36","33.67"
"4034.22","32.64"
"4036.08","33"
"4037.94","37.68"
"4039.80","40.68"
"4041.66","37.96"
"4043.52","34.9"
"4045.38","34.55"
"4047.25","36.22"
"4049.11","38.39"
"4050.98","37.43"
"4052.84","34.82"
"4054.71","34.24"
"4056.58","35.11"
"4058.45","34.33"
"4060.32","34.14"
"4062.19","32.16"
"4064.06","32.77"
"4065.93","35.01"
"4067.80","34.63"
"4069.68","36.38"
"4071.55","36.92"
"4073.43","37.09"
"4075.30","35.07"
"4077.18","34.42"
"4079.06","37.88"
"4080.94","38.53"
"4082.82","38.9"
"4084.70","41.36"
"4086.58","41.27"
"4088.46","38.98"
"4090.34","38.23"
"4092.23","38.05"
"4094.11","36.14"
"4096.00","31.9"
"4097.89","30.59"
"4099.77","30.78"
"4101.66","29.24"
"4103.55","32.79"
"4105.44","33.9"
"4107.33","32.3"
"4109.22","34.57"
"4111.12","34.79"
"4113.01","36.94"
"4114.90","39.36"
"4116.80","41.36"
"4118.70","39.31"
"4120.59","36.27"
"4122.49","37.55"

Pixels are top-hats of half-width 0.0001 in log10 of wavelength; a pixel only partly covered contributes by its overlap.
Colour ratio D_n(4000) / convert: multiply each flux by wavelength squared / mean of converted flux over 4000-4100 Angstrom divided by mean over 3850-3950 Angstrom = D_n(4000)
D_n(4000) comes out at 1.82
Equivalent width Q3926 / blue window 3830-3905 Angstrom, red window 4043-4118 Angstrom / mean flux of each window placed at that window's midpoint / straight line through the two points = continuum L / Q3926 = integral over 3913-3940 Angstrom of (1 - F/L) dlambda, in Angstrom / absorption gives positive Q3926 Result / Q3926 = 6.2 Angstrom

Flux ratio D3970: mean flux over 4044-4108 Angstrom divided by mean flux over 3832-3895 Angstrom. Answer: 1.76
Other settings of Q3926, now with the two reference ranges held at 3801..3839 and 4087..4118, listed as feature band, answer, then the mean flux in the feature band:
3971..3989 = 1.6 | 25.8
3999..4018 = -4.3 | 36.7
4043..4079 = -2.7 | 35.3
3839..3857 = 0.9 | 19.9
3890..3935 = 2.7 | 22.9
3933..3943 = 4.7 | 13.7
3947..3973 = 5.7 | 21.1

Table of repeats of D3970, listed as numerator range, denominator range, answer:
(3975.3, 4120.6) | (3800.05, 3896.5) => 1.74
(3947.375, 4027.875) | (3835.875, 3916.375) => 1.34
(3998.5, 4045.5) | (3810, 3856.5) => 1.96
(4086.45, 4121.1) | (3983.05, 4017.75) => 1.02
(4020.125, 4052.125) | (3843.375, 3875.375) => 1.74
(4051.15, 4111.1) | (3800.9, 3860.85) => 1.82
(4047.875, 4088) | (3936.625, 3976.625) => 1.78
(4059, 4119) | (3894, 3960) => 1.58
